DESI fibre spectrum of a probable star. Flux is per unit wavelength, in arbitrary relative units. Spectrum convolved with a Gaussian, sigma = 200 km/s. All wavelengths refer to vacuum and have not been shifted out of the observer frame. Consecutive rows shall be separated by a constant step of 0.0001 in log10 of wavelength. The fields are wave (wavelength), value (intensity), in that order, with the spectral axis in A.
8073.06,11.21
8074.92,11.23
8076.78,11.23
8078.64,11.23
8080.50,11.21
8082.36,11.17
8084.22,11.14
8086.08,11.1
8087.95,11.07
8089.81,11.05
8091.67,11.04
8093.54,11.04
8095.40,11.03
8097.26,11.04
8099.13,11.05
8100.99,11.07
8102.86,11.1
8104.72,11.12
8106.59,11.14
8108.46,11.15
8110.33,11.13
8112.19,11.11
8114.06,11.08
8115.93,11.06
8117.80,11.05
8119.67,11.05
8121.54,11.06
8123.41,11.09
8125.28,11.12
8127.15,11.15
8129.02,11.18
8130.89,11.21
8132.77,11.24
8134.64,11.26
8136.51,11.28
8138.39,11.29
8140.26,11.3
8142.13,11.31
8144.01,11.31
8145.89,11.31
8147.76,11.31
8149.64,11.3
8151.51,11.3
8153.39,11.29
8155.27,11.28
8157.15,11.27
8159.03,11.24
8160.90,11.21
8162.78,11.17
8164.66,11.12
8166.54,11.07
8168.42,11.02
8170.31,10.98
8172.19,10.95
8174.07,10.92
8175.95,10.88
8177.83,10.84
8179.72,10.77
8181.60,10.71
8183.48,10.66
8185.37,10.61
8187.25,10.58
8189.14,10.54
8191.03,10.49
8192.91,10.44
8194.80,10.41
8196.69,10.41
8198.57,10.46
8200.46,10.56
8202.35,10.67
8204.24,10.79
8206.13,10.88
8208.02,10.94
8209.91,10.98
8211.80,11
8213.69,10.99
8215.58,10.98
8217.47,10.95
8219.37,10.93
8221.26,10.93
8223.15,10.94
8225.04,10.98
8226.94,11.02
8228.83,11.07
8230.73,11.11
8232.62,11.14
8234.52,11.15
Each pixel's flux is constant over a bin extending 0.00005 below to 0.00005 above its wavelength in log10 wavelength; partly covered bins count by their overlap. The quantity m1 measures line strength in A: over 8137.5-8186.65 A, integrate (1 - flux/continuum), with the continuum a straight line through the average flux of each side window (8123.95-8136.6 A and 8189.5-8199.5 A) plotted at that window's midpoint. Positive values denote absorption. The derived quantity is -1.2 A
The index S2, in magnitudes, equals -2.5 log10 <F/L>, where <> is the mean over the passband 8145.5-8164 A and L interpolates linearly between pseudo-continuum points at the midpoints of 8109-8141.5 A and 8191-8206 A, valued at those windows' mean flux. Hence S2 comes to -0.035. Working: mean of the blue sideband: 11.2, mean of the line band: 11.3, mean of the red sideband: 10.6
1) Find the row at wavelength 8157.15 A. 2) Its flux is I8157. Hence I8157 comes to 11.27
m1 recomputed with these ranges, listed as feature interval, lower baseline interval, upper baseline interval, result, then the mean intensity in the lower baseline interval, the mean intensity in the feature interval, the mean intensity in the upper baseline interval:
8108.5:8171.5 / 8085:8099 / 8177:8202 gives -2.2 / 11.1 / 11.2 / 10.6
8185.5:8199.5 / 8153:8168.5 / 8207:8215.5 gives 0.7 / 11.2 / 10.5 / 11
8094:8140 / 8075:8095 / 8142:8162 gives 0.3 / 11.1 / 11.1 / 11.3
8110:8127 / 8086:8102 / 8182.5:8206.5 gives -0.2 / 11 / 11.1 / 10.6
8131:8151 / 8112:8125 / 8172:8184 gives -0.6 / 11.1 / 11.3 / 10.8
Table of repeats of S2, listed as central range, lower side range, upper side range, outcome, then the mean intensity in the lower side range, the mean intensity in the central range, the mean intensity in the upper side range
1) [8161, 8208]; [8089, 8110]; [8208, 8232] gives 0.026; 11.1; 10.8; 11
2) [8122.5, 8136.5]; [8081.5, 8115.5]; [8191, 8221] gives -0.019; 11.1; 11.2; 10.8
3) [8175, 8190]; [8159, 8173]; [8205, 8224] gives 0.034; 11.1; 10.7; 11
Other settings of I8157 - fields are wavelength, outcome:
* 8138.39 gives 11.29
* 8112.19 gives 11.11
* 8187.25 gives 10.58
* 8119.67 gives 11.05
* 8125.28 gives 11.12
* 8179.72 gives 10.77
